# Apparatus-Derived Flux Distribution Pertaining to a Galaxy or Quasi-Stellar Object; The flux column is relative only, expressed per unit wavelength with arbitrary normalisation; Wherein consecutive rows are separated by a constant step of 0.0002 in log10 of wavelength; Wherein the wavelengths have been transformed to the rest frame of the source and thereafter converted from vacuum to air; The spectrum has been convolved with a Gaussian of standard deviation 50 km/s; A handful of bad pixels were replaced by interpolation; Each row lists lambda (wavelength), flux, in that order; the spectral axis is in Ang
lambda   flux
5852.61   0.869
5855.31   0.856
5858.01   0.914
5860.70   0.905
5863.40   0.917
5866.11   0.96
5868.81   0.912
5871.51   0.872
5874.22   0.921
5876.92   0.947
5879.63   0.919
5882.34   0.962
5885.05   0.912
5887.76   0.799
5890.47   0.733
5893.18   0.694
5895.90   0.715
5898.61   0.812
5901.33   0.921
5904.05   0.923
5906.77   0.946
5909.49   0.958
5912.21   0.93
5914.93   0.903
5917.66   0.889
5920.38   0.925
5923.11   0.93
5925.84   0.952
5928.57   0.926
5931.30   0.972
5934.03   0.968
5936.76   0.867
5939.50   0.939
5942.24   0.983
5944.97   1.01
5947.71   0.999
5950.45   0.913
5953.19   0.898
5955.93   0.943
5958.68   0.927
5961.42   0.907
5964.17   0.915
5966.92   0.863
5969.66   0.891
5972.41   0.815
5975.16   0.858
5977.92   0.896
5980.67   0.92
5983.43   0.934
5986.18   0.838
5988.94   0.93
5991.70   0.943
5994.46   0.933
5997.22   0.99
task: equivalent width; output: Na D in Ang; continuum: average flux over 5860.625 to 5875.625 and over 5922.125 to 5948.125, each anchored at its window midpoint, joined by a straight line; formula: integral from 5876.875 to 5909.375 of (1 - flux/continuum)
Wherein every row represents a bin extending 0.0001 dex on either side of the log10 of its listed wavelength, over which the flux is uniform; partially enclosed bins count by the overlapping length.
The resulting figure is 2.53 Ang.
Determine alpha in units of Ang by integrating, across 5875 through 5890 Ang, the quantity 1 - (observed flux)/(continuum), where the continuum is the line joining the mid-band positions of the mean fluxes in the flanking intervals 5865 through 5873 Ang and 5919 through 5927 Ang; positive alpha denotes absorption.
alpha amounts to 0.3 Ang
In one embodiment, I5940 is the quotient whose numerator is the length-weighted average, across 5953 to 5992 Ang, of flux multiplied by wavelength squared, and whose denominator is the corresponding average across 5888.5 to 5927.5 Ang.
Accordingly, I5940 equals 1.0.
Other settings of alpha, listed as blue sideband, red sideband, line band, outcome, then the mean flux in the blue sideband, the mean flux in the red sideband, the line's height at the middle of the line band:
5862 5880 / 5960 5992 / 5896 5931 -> -0.14 Ang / 0.921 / 0.891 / 0.909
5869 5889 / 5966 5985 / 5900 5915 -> -0.56 Ang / 0.906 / 0.883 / 0.899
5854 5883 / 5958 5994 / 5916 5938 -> -0.58 Ang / 0.916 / 0.896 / 0.905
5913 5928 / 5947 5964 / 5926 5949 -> -0.84 Ang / 0.92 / 0.927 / 0.924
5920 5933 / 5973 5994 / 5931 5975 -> 0.04 Ang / 0.943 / 0.901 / 0.923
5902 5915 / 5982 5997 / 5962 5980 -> 0.93 Ang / 0.935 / 0.921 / 0.924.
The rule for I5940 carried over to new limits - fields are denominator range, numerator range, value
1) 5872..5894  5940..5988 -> 1.08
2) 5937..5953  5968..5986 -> 0.93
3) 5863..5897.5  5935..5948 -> 1.13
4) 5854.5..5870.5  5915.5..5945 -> 1.05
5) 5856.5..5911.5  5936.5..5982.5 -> 1.06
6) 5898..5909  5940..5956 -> 1.07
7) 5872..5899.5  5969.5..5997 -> 1.10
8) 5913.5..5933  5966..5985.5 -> 0.97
